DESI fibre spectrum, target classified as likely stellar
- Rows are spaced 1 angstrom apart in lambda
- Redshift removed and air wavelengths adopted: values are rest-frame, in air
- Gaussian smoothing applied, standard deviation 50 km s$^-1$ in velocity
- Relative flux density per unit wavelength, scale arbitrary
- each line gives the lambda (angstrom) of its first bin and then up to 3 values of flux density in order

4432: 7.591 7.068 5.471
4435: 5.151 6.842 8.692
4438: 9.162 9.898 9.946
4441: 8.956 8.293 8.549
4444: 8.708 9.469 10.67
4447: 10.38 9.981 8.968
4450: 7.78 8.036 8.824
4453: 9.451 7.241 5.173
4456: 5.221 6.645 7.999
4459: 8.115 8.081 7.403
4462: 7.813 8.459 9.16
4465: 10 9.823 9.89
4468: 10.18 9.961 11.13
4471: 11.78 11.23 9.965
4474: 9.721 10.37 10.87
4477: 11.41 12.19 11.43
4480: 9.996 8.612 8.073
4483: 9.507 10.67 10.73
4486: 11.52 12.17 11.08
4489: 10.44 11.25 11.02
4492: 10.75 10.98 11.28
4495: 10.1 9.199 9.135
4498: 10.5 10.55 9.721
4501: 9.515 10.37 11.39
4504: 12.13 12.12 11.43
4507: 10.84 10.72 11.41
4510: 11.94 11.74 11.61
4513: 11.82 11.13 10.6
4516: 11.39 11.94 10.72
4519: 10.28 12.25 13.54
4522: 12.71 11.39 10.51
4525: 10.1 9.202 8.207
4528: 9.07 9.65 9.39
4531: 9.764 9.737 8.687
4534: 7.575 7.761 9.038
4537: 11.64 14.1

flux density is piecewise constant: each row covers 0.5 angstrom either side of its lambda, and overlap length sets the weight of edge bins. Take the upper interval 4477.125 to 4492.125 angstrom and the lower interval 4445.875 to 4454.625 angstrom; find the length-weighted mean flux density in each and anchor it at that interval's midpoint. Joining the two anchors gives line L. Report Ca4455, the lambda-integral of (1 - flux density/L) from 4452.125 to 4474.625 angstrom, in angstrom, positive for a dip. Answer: 1.8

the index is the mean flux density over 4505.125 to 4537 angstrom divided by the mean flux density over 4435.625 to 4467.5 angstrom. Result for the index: 1.2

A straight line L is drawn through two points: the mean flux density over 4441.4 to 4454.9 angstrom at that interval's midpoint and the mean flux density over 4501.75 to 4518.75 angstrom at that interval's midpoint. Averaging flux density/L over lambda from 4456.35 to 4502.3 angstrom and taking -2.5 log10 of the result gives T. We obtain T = 0.012 mag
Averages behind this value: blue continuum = 8.84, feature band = 10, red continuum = 11.4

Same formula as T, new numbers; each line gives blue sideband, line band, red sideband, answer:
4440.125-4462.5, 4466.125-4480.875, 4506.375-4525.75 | -0.14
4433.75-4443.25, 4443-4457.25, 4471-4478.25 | 0.08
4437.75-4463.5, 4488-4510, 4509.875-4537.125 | -0.10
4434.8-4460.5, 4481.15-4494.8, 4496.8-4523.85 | -0.05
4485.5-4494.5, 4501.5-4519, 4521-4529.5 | -0.07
